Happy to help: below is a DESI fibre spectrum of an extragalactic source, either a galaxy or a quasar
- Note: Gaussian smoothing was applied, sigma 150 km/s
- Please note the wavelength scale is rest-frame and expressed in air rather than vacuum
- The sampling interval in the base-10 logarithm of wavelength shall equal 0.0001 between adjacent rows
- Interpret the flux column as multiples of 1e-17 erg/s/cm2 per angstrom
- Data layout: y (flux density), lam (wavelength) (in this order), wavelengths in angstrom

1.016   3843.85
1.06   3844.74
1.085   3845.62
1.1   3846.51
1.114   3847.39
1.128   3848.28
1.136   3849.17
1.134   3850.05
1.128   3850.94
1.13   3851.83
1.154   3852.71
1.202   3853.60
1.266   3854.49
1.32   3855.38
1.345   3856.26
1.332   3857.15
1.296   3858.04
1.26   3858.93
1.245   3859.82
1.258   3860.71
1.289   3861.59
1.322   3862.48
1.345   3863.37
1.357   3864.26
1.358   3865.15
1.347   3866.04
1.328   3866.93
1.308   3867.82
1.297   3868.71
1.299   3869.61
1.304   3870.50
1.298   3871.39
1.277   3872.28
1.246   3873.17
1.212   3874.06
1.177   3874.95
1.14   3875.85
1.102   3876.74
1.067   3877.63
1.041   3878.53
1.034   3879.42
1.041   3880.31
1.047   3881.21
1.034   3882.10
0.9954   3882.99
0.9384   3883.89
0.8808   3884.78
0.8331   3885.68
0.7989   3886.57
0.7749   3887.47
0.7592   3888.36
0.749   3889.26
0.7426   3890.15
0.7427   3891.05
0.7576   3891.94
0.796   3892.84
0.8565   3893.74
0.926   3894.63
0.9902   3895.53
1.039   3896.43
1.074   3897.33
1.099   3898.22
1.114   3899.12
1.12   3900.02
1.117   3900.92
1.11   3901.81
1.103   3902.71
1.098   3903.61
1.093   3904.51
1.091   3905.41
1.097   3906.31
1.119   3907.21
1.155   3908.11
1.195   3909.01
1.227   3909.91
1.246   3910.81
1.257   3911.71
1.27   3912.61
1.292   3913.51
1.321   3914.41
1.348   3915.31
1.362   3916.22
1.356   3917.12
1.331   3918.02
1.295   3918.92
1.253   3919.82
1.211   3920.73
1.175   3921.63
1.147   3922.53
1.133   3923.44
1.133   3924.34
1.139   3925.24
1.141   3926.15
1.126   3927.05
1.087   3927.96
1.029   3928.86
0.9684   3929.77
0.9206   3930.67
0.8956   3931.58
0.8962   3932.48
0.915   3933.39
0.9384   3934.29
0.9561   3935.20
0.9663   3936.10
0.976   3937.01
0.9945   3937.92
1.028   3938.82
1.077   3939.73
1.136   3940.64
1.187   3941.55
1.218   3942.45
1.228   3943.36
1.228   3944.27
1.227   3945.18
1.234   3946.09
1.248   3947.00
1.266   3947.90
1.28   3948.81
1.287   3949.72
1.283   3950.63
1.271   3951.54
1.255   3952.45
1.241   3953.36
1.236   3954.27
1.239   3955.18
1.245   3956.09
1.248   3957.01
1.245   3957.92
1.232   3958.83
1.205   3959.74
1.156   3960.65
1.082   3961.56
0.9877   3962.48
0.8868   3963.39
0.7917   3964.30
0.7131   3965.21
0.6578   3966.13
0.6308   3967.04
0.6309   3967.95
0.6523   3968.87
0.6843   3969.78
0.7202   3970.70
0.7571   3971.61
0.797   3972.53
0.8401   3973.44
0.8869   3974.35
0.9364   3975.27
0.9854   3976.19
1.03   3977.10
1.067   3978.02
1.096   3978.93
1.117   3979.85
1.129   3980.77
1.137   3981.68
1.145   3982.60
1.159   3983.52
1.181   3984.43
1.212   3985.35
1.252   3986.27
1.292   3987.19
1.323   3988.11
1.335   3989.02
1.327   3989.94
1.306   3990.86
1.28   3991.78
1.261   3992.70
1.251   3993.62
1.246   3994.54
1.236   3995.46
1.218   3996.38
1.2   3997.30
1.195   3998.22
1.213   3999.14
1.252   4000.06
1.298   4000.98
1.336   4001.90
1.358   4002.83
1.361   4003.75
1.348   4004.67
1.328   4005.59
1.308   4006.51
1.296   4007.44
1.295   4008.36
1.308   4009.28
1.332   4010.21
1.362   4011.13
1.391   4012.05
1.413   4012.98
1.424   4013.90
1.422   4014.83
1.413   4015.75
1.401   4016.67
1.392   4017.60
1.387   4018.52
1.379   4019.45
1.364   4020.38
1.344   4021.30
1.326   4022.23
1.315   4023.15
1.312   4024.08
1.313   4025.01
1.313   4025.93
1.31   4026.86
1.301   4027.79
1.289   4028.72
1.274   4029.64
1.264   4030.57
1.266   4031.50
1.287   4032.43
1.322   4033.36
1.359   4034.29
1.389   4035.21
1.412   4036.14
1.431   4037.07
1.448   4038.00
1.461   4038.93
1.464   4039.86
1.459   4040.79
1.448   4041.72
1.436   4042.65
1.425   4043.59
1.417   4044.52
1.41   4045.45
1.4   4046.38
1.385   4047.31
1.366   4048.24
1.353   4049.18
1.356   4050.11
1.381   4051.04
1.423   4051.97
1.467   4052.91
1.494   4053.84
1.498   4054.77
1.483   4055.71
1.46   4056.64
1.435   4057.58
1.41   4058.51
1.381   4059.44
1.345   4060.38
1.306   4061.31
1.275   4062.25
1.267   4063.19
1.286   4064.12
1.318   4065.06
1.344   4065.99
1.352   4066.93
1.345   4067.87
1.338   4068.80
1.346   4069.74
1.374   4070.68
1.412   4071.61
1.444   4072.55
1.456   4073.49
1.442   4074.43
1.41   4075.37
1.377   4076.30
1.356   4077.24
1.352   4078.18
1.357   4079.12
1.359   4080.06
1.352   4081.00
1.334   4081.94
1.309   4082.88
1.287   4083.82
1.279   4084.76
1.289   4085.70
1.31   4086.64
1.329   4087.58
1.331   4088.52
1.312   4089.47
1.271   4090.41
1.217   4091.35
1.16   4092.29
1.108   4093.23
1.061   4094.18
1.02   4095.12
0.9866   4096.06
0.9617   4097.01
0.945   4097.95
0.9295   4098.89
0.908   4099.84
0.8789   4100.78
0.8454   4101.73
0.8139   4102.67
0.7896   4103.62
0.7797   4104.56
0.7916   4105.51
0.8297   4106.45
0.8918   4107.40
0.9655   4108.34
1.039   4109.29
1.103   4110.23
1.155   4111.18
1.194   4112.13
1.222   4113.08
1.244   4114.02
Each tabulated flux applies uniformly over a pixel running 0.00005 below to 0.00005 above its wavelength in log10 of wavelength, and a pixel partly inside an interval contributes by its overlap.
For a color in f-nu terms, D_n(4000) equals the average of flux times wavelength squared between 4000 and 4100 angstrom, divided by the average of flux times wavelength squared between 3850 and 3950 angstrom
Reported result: 1.27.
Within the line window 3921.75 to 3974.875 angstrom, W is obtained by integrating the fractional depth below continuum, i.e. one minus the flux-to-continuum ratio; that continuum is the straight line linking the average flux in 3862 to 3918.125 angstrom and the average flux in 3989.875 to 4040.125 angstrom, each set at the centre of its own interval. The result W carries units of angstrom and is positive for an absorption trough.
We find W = 7.3 angstrom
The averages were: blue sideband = 1.11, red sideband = 1.33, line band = 1.04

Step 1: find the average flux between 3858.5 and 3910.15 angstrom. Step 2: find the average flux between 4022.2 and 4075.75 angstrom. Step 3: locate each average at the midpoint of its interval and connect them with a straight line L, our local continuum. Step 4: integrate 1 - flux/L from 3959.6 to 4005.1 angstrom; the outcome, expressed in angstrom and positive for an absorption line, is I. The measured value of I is 6.5 angstrom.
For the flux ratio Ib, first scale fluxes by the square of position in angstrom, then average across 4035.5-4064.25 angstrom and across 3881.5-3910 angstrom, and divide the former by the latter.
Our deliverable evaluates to 1.6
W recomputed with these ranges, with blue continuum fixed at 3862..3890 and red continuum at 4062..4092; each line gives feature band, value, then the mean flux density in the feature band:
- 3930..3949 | 1.66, 1.08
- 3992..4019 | -1.28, 1.32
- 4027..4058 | -2.27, 1.39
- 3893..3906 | 1.00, 1.05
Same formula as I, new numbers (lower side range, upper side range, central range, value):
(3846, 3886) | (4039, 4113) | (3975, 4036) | -2.24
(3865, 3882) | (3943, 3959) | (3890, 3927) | 2.90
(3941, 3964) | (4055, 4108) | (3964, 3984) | 5.26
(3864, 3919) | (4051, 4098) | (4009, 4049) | -3.29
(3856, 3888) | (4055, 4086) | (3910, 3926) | -0.45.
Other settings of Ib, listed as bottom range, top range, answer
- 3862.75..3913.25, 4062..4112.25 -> 1.20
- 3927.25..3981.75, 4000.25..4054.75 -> 1.37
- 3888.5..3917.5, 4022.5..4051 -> 1.35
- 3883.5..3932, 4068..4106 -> 1.21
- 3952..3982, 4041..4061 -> 1.50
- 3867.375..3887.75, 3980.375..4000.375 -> 1.19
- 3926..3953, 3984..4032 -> 1.22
